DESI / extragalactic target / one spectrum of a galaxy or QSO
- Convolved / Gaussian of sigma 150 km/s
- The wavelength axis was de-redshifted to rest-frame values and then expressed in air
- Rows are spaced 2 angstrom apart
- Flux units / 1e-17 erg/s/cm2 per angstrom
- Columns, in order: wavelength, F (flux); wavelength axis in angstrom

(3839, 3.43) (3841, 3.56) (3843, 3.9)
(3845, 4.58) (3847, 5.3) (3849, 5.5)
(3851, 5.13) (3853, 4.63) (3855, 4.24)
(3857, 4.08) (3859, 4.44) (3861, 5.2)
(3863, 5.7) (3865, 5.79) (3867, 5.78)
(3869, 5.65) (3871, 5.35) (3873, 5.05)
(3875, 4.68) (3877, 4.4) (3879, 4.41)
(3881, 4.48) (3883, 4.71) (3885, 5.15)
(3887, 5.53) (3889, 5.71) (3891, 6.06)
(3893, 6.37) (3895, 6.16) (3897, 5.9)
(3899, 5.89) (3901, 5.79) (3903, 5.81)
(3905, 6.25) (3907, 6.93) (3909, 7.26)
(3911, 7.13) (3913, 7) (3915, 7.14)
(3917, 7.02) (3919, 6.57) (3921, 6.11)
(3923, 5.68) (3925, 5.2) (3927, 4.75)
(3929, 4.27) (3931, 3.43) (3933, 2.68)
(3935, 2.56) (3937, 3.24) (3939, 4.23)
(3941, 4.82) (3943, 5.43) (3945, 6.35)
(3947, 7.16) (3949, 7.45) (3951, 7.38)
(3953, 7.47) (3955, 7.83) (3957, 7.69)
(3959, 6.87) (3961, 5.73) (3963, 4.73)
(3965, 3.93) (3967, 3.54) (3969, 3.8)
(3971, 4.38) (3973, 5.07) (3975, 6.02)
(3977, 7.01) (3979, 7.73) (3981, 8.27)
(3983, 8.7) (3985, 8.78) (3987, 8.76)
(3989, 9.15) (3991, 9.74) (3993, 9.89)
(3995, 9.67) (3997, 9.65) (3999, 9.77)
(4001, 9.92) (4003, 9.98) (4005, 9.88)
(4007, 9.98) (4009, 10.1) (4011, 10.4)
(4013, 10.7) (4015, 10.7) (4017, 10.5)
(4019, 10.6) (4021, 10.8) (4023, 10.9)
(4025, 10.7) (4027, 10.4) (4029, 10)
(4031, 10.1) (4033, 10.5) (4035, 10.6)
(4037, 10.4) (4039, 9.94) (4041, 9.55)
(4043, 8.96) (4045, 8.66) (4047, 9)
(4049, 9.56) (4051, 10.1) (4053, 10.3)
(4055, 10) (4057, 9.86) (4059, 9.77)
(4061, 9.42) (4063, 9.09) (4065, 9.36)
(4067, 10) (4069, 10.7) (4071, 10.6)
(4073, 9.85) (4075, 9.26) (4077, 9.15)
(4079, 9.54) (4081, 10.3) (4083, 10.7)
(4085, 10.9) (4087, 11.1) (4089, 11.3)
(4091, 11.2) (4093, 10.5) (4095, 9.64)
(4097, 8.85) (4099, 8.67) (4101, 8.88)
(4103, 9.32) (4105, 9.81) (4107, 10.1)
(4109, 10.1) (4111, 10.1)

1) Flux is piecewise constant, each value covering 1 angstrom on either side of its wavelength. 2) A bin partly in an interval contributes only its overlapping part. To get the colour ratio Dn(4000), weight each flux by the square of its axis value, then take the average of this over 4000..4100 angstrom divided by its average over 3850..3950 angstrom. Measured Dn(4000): 2.00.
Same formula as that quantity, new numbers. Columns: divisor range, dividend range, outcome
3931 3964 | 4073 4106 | 1.88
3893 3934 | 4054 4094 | 1.87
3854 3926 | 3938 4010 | 1.36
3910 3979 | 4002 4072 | 1.88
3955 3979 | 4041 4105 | 1.87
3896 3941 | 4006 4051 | 1.96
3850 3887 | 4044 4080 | 2.15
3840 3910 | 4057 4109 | 2.08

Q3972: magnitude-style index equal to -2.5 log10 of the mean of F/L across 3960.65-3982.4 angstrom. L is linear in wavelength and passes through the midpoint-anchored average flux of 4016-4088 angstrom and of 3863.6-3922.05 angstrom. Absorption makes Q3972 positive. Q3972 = 0.40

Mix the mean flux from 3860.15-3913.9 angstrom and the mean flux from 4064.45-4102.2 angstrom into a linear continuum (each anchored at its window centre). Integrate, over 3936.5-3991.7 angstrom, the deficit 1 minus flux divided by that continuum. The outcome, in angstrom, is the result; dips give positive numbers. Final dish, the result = 7.1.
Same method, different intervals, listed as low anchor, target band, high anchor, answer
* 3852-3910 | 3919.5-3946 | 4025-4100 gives 8.5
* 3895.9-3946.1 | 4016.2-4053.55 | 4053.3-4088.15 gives -5.0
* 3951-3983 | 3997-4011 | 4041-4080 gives -4.5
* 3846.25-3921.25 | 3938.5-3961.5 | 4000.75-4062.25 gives 3.1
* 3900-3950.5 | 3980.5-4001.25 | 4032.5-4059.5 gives -3.7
